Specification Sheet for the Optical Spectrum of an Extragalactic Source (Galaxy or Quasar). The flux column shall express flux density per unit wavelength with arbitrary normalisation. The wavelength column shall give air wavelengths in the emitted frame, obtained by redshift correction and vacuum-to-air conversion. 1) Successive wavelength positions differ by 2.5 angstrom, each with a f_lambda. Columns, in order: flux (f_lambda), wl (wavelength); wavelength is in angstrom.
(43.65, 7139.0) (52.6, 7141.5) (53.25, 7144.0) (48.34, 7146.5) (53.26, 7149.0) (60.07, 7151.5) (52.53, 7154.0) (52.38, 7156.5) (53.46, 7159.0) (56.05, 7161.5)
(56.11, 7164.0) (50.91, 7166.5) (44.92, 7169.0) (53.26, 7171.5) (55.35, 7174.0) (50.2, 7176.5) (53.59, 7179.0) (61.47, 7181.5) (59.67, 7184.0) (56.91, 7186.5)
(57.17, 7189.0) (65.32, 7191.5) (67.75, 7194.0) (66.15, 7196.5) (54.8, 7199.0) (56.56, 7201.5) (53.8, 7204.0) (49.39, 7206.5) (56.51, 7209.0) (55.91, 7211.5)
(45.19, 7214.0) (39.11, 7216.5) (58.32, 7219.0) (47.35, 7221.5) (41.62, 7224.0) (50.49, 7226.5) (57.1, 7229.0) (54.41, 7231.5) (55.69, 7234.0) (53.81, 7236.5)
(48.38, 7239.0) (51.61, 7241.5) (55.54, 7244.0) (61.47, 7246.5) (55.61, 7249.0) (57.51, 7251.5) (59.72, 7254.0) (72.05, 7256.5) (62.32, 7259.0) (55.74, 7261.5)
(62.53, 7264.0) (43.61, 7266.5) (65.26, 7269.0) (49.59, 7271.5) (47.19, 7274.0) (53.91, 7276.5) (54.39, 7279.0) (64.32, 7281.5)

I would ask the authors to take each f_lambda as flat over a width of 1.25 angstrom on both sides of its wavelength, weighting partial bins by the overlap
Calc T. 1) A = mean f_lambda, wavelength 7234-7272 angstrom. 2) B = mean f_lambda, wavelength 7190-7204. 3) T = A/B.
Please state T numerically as 0.9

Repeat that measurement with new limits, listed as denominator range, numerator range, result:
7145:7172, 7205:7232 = 0.95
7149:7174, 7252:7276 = 1.08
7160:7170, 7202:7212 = 1.03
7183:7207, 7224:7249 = 0.91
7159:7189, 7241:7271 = 1.07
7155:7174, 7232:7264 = 1.09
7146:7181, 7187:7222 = 1.04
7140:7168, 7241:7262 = 1.11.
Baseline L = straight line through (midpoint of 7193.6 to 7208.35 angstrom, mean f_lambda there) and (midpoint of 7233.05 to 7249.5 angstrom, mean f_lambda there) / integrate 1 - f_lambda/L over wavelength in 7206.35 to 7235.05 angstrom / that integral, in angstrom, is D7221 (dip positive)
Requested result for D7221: 2.59 angstrom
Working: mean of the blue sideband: 57.5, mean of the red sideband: 54.5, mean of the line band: 50.9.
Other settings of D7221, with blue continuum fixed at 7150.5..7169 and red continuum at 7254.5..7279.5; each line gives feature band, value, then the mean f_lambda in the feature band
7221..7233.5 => 1.1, 50.7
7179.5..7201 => -2.4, 60.7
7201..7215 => 0.6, 52.8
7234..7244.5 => 0.7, 52.5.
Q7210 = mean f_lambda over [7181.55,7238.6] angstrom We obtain 54.7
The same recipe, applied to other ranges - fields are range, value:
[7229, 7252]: 54.9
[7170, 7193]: 57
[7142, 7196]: 55.4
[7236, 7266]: 57.8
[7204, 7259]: 53.9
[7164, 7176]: 51.6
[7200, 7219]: 51.5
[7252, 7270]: 60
